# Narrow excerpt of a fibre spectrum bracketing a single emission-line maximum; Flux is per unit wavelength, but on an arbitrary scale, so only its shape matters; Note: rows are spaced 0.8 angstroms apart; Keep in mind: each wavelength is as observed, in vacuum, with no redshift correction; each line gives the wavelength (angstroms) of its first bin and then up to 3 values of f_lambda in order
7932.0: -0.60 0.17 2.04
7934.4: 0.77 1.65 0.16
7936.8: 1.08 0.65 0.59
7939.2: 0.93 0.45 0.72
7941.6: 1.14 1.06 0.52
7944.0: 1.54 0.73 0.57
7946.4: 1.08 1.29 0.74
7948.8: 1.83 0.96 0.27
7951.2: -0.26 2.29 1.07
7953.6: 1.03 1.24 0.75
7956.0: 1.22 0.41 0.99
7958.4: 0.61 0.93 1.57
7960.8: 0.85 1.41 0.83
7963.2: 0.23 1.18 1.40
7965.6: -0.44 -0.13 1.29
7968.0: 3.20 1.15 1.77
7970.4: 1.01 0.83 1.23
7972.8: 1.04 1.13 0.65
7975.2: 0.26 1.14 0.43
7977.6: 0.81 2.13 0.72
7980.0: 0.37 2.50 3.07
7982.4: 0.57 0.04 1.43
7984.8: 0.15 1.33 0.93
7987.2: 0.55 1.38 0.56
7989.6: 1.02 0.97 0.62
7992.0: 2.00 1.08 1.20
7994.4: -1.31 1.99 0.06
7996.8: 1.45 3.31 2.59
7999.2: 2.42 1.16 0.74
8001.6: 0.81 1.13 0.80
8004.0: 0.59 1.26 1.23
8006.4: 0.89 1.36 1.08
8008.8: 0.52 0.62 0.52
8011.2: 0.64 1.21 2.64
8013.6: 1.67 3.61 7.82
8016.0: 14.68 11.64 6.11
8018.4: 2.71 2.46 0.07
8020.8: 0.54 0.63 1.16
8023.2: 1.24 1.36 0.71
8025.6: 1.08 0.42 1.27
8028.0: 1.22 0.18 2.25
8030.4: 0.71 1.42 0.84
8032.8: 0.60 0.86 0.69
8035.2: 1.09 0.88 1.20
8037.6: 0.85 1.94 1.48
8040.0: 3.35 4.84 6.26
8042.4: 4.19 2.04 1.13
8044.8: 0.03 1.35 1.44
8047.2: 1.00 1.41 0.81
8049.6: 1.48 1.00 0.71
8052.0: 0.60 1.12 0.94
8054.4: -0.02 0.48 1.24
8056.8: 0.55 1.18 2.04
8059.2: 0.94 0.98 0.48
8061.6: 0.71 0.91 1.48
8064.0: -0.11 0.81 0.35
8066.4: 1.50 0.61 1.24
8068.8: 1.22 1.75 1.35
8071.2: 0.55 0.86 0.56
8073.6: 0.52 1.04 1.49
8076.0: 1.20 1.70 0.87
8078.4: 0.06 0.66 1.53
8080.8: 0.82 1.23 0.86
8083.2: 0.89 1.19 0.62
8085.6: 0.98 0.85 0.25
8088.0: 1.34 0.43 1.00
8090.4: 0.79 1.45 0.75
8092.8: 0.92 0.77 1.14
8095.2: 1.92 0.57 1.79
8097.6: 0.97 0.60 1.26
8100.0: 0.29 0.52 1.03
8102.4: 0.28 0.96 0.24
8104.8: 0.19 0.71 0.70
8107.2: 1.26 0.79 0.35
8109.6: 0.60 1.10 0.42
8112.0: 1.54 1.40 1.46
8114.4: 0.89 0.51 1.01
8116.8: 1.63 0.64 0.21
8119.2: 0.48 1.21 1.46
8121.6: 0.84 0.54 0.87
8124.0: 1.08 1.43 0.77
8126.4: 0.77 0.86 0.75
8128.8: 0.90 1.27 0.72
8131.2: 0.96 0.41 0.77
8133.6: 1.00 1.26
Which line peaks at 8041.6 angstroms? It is [N II] 6583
